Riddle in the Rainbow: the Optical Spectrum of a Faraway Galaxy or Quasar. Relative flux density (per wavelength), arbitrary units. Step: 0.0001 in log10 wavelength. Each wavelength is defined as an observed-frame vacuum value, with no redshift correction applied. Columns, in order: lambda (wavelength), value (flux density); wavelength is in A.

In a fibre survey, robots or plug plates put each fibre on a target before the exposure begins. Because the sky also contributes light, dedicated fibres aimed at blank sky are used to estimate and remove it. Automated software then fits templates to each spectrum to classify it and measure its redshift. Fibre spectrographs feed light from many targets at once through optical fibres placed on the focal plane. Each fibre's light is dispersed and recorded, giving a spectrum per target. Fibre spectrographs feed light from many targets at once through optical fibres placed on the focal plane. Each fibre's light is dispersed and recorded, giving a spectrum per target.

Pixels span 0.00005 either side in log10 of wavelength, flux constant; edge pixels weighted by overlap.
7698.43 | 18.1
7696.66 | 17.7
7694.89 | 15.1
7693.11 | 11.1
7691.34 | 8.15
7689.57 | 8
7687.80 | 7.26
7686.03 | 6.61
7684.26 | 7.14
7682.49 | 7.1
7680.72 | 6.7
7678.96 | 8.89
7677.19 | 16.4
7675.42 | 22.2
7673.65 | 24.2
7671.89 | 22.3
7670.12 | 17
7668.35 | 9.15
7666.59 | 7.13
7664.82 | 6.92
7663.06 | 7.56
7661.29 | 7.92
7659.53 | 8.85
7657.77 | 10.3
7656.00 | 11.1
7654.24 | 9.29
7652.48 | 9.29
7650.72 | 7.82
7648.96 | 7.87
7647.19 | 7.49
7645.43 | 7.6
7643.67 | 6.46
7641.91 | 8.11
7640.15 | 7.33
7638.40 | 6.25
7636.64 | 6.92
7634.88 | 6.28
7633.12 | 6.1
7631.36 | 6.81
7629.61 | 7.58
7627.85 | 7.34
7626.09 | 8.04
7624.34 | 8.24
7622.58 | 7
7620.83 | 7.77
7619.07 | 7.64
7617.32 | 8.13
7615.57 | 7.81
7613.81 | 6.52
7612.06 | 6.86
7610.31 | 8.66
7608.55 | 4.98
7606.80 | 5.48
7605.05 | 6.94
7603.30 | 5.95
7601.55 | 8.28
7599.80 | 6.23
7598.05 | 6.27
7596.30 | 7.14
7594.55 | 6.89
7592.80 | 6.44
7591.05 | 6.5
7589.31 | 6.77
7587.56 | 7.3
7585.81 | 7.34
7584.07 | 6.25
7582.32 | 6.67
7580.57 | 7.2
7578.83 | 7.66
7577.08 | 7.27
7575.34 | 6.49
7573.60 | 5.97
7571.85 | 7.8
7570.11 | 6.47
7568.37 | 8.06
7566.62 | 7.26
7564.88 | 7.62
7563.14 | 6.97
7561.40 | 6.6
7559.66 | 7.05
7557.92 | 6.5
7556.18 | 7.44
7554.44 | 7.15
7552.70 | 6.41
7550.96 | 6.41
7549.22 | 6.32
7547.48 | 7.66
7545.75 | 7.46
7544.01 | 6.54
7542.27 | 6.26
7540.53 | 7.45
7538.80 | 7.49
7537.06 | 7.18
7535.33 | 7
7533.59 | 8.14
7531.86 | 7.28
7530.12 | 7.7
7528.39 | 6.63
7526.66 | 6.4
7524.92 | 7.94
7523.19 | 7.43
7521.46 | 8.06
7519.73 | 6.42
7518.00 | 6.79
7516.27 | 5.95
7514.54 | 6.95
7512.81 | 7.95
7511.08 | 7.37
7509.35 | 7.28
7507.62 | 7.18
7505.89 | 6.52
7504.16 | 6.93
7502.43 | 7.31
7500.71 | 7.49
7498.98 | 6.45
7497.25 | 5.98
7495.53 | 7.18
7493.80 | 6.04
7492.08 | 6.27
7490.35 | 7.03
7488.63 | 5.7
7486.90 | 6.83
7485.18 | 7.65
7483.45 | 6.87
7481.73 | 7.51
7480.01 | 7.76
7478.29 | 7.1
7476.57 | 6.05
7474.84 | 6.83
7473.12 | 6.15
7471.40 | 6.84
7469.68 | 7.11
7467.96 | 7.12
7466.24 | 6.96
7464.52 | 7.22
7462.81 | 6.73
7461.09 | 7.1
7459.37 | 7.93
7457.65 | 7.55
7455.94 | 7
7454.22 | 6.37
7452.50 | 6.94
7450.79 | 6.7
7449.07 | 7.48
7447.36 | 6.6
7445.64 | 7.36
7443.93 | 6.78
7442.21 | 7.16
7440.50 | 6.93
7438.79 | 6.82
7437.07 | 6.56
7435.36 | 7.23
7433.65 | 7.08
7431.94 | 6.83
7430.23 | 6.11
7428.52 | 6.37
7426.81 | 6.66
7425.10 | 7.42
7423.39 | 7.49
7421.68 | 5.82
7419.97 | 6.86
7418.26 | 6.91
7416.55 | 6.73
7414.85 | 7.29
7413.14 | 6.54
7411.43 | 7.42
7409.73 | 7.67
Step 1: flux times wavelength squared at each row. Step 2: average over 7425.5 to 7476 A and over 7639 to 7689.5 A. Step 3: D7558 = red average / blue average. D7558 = 1.6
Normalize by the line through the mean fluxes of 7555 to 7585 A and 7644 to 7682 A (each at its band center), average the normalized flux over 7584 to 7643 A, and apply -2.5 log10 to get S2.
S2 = 0.26 mag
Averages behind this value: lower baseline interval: 7.02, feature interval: 7.01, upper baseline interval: 11.1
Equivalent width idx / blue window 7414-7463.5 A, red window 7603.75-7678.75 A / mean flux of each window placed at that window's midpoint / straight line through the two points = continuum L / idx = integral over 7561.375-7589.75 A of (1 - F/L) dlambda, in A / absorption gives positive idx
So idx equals 4.6 A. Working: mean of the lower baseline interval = 6.93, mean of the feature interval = 7.06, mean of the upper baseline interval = 9.12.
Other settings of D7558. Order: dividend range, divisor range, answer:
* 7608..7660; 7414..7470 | 1.17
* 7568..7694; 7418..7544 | 1.25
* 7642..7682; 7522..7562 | 1.60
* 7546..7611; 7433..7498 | 1.03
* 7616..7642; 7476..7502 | 1.11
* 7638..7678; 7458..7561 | 1.62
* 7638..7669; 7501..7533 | 1.19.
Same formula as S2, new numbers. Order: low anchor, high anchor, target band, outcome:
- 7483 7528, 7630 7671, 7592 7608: 0.179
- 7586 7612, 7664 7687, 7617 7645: 0.242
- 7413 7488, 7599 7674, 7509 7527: 0.046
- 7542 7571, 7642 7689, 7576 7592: 0.121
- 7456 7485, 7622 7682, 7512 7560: 0.134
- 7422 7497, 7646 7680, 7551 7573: 0.295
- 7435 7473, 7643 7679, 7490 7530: 0.175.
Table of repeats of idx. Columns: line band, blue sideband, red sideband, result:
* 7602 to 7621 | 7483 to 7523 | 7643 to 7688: 4.7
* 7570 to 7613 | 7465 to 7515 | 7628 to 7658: 3.8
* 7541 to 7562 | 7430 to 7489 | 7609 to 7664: 1.5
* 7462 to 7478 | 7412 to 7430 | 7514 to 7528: 0.2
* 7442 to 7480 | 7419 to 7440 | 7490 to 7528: -0.7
